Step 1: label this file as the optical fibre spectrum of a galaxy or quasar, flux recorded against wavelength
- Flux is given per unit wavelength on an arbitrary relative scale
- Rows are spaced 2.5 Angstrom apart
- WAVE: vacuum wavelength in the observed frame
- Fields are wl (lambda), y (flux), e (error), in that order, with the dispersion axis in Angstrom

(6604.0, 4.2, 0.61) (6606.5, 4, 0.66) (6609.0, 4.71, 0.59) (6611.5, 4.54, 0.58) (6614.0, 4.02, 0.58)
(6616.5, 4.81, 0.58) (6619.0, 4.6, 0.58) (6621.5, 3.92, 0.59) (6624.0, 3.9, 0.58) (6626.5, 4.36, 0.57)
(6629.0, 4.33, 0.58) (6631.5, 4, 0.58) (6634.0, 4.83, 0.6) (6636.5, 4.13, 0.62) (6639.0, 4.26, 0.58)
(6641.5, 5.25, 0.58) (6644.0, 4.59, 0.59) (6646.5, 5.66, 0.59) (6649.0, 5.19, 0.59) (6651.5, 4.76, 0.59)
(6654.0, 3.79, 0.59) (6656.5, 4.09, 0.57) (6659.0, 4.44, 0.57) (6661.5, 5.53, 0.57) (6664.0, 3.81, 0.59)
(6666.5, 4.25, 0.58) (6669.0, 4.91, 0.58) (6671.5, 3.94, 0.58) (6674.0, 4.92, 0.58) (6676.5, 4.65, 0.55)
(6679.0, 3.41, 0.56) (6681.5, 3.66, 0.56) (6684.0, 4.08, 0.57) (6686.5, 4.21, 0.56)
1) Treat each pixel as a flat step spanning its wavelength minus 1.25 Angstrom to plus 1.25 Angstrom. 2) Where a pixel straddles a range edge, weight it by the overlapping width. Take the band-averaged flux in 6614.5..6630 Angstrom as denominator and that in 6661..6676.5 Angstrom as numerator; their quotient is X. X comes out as 1.05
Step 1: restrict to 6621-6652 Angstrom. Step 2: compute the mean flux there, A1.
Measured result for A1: 4.56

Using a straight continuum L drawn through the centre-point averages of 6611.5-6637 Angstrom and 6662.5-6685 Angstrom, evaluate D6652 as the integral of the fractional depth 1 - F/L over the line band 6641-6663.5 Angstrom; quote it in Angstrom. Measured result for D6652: -2.7 Angstrom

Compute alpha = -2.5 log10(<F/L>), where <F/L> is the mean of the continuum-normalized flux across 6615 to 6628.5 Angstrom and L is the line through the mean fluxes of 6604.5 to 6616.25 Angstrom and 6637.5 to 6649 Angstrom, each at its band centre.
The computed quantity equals 0.06 mag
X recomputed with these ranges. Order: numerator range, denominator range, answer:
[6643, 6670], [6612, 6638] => 1.08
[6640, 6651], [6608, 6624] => 1.17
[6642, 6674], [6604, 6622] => 1.05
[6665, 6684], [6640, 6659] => 0.89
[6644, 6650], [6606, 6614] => 1.20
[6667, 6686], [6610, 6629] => 0.98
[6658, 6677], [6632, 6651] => 0.95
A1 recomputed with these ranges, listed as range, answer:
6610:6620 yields 4.5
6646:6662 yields 4.7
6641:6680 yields 4.57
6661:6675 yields 4.5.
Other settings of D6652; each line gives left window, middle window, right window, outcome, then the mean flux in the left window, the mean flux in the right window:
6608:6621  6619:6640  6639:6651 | 2.3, 4.5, 5.05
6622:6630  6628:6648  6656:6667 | -1.7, 4.17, 4.46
